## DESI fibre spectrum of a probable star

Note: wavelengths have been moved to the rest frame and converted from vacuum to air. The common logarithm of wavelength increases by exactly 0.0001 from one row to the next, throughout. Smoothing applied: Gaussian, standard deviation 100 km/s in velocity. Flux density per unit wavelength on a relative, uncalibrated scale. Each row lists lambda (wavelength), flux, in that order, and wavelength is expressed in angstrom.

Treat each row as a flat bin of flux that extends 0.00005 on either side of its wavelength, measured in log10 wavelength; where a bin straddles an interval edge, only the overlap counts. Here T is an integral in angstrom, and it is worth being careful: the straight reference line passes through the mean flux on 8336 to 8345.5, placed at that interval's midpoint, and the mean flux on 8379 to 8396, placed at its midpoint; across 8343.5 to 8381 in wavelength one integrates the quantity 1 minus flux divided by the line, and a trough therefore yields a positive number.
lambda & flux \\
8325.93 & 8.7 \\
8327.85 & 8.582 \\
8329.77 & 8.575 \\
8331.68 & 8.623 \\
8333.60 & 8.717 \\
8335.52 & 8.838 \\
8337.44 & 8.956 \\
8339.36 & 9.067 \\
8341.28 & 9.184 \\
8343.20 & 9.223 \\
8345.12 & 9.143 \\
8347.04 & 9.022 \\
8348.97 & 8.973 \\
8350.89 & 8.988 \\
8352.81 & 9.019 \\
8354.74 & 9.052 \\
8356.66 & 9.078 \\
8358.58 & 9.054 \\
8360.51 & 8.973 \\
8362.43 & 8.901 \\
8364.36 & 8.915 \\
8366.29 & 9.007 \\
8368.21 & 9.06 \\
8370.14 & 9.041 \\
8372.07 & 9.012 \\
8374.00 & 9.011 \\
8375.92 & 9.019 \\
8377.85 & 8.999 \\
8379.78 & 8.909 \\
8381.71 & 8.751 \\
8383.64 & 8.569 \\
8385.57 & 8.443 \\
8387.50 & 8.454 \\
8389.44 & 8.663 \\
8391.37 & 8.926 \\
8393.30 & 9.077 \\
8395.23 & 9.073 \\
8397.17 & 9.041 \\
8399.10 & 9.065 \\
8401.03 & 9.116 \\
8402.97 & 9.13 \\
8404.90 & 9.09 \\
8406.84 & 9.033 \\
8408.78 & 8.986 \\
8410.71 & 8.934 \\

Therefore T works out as -0.3 angstrom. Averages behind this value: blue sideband 9.1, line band 9.01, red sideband 8.76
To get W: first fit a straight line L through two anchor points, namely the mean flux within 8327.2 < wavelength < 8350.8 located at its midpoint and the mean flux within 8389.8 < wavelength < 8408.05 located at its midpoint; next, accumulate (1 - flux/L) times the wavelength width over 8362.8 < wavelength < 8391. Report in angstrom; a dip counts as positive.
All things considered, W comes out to 0.5 angstrom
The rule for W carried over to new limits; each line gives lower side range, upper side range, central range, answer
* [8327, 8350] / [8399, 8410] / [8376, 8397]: 0.5 angstrom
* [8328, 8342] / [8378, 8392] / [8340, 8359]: -0.6 angstrom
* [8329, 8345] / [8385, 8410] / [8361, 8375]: -0.1 angstrom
